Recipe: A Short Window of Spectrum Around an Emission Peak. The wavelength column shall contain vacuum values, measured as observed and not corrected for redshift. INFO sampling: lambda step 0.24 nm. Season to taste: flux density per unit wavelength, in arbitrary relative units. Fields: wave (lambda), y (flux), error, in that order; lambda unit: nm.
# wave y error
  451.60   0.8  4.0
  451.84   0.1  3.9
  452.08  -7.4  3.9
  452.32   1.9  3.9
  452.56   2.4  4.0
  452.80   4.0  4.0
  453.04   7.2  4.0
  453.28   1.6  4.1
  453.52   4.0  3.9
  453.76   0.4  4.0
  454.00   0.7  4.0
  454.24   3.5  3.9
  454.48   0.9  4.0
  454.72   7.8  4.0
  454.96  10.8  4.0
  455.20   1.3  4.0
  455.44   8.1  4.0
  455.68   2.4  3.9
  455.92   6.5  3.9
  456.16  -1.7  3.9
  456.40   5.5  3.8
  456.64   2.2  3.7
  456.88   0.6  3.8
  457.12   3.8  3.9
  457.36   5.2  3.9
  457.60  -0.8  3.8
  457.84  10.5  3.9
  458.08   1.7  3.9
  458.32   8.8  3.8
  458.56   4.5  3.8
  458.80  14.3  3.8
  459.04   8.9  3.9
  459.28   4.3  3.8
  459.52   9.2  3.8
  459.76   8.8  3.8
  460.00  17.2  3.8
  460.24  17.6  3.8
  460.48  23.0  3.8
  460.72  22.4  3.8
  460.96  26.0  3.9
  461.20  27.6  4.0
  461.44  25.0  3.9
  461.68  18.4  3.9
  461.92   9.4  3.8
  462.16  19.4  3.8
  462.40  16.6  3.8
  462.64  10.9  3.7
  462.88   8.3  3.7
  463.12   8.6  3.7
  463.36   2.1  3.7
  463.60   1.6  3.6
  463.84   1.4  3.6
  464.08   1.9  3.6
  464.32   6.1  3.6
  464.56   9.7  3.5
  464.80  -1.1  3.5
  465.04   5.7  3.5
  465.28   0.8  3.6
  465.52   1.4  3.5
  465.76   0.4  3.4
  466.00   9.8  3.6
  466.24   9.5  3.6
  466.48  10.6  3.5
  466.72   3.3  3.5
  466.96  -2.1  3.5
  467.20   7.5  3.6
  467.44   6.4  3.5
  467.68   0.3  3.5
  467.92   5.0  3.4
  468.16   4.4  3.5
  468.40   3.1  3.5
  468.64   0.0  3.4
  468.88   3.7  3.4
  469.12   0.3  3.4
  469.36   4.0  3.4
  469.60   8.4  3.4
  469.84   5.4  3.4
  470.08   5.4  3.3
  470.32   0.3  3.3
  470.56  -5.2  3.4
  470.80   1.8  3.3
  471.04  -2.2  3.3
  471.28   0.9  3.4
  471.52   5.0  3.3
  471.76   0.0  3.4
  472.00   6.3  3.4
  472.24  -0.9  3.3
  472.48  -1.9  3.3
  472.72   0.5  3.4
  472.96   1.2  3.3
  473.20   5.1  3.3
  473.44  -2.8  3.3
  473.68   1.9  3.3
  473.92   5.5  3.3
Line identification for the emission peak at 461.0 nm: C IV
